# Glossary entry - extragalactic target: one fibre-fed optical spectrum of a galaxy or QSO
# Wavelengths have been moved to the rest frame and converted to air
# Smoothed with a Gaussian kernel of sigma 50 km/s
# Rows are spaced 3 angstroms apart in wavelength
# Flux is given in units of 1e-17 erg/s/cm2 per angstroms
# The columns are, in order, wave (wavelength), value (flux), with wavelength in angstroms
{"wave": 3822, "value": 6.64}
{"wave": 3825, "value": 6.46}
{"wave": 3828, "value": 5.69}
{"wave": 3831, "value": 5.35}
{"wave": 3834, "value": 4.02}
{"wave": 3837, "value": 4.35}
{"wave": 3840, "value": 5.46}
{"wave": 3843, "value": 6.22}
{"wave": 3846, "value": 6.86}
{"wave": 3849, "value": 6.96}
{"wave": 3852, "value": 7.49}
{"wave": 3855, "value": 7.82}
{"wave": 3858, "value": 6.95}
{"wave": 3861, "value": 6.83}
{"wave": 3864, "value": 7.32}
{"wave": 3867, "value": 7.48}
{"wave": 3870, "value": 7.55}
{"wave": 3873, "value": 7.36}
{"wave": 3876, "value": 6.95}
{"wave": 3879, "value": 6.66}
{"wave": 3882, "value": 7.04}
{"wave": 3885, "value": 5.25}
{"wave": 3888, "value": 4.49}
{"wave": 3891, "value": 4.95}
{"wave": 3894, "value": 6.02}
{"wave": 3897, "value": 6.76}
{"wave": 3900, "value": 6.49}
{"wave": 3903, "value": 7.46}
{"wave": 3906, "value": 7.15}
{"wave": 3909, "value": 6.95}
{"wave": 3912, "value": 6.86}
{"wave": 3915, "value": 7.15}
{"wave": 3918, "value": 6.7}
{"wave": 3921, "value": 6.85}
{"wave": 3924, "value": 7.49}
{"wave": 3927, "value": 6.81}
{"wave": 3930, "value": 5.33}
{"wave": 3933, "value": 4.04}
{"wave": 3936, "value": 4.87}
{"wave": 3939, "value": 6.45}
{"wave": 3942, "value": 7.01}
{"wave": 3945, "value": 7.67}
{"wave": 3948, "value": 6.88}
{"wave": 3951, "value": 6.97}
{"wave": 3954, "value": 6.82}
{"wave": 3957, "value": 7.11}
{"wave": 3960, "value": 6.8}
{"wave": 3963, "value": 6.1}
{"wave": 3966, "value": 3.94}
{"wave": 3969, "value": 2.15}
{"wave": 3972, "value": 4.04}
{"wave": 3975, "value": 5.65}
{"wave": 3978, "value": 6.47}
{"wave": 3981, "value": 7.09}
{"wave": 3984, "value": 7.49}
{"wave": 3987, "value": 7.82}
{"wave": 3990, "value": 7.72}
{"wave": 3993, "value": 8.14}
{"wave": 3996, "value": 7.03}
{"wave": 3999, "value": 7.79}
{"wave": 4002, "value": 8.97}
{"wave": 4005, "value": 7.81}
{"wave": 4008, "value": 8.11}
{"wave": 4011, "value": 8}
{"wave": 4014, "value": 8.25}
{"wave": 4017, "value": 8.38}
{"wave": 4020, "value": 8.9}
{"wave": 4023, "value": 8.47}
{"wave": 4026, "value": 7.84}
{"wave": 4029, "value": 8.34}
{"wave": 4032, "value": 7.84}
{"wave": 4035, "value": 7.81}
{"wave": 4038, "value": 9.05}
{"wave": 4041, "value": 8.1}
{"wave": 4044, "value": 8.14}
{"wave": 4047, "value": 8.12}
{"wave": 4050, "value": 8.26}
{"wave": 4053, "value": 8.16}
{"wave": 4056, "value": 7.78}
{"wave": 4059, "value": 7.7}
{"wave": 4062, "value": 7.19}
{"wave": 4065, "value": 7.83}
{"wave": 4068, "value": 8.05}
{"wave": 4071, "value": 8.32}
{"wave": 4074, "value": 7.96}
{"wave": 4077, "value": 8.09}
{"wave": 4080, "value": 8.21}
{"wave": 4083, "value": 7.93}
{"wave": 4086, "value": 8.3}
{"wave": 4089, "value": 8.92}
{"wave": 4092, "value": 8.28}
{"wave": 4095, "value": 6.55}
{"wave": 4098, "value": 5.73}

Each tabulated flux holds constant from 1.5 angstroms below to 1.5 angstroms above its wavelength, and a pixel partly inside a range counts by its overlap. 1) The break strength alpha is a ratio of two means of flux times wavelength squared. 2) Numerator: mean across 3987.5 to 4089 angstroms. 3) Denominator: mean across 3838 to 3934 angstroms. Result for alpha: 1.32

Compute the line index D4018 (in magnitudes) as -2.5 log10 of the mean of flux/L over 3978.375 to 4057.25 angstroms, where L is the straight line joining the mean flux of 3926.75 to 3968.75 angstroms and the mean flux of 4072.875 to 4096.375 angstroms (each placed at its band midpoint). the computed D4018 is -0.14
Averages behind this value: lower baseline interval 6.06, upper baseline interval 8.04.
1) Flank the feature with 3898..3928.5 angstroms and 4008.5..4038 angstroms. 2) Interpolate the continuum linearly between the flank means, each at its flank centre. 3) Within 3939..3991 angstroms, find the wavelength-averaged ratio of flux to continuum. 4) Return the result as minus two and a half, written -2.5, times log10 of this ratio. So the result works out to 0.19 mag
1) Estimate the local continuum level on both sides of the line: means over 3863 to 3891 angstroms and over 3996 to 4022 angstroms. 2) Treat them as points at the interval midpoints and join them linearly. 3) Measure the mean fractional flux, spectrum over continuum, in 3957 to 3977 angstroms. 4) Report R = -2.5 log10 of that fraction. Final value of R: 0.47 mag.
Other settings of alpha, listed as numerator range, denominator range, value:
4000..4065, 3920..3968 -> 1.36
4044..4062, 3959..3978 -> 1.71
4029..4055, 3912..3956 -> 1.32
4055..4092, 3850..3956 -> 1.32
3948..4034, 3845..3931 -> 1.11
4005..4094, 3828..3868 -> 1.42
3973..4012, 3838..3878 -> 1.15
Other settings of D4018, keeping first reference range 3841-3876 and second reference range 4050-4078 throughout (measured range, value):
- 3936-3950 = 0.10 mag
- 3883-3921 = 0.15 mag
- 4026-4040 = -0.06 mag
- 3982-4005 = -0.03 mag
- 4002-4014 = -0.06 mag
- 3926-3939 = 0.36 mag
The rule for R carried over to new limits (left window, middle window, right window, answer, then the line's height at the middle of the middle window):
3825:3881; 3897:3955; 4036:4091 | 0.07 mag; 7.07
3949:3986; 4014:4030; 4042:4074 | -0.17 mag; 7.15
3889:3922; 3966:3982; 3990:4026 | 0.48 mag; 7.64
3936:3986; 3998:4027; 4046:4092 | -0.17 mag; 7.06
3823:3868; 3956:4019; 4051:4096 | 0.07 mag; 7.36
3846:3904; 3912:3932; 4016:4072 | 0.07 mag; 7.11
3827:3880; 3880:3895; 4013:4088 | 0.22 mag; 6.8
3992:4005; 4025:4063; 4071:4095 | 0.00 mag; 8.06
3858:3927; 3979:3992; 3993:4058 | 0.03 mag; 7.72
